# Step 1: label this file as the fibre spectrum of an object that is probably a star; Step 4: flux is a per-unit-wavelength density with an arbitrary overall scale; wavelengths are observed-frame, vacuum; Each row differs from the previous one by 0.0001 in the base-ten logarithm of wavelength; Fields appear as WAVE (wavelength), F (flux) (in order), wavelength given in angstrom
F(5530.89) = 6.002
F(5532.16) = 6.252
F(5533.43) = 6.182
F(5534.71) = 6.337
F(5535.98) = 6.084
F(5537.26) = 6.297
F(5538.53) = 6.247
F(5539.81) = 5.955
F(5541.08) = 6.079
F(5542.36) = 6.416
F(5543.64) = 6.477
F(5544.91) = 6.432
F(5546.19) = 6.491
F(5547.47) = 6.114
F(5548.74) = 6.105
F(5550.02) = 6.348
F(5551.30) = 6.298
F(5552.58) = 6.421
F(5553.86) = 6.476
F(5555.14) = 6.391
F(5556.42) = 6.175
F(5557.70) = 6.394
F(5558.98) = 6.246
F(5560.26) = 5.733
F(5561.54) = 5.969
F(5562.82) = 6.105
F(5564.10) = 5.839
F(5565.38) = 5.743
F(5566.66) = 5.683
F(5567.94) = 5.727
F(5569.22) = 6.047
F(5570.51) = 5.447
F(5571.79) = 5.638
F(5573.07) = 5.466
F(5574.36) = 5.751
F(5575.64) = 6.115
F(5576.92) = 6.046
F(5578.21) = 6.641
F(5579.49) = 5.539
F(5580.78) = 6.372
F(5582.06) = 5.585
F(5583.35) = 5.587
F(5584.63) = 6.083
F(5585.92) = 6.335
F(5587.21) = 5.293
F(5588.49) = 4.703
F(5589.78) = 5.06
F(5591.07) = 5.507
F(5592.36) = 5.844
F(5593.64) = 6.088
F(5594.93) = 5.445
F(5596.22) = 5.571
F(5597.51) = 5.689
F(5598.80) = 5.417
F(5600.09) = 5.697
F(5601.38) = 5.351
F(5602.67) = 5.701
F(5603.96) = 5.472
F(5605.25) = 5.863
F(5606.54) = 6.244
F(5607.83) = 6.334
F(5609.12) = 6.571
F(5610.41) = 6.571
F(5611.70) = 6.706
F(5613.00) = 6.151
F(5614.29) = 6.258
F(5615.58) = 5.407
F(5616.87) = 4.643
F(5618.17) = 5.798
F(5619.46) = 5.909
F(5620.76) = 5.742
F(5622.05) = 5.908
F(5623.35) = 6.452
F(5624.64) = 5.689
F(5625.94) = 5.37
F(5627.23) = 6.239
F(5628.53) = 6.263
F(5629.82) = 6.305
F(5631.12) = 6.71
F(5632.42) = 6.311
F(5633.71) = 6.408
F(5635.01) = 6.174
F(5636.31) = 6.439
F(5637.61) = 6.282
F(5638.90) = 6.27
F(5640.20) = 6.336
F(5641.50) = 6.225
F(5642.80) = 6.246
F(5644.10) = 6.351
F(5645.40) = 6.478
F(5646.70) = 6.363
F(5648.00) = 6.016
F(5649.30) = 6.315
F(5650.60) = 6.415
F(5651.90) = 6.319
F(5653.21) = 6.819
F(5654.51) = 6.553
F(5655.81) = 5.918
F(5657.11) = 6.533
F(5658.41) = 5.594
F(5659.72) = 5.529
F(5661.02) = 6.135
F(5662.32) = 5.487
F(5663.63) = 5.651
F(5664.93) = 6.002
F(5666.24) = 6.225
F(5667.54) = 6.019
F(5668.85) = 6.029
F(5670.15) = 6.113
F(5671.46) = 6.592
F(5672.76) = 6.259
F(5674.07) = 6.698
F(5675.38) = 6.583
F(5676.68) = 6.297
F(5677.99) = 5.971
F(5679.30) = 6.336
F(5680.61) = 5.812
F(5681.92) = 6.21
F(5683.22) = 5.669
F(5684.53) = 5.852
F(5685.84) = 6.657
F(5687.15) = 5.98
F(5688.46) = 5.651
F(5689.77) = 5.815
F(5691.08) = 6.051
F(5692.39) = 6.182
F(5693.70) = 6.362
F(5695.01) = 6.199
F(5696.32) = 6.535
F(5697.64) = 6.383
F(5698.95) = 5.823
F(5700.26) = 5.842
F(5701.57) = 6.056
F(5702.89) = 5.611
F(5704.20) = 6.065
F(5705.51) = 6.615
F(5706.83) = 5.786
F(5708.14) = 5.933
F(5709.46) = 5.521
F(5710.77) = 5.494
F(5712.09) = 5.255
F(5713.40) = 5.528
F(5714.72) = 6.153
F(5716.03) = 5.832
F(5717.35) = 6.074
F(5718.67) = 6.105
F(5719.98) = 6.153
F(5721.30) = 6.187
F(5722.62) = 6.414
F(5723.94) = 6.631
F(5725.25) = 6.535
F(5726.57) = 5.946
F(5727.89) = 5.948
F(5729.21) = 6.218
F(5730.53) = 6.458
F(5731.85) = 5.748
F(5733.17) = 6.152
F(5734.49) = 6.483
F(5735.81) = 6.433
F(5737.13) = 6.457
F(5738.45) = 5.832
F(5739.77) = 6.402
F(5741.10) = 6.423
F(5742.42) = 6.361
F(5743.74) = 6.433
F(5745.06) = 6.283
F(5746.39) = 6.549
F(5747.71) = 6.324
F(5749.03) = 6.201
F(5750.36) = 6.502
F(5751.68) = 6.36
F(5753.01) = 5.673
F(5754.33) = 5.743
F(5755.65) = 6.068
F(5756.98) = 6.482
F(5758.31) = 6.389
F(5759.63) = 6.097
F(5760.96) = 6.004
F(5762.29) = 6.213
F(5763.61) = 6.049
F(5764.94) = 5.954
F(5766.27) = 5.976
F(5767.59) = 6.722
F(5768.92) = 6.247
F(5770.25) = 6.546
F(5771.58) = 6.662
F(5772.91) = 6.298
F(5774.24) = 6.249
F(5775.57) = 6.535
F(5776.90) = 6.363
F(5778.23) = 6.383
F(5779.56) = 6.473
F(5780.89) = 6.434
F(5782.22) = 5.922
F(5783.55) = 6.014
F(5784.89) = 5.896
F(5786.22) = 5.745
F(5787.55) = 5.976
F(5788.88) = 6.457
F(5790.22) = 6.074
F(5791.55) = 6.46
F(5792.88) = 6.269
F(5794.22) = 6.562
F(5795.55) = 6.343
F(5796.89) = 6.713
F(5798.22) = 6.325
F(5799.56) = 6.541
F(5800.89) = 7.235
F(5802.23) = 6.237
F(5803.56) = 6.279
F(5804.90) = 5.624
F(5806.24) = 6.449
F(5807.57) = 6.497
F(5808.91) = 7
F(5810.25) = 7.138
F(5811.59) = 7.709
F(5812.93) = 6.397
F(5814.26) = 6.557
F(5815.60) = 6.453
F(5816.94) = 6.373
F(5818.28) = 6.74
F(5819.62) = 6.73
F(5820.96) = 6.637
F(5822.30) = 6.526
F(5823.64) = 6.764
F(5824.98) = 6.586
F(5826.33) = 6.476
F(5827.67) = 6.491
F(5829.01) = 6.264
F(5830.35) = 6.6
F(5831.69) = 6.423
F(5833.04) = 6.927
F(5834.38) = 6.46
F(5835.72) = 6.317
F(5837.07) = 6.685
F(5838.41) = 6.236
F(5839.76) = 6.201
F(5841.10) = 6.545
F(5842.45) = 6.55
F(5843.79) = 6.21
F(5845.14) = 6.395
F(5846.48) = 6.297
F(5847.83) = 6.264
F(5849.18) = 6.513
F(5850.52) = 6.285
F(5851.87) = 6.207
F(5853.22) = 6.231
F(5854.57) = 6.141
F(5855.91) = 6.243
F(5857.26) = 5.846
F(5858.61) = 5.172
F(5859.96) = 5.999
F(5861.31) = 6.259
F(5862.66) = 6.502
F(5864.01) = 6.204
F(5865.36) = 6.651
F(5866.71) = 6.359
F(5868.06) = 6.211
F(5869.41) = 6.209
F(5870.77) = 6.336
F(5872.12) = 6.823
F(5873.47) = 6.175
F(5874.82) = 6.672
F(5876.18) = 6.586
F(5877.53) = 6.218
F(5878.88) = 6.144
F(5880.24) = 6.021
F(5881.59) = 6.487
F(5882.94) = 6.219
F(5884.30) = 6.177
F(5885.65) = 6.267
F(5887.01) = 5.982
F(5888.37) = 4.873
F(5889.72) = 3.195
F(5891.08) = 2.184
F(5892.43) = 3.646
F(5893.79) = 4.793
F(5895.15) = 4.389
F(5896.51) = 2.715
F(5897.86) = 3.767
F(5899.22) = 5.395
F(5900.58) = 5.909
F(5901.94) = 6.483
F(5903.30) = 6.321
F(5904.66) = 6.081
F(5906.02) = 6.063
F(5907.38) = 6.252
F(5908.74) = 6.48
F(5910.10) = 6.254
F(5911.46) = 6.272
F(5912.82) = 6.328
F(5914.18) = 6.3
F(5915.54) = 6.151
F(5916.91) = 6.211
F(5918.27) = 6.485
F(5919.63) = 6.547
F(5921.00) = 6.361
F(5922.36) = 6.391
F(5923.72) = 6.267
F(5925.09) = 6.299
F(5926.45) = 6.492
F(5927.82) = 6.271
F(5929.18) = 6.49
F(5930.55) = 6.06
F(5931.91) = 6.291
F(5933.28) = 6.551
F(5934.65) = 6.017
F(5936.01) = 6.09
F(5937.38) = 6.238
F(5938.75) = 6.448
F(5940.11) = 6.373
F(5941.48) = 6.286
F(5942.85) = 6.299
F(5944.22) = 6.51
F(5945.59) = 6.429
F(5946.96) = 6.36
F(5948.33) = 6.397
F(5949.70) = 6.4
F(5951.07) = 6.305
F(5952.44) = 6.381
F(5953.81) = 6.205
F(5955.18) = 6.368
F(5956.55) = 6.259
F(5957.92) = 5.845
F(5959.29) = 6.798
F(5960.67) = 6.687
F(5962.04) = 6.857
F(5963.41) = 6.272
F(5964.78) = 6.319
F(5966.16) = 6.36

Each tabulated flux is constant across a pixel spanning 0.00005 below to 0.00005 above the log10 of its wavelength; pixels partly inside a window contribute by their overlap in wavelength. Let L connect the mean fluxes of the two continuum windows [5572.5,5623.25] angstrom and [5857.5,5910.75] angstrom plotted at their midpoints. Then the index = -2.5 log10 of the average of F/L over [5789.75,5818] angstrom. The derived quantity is -0.14 mag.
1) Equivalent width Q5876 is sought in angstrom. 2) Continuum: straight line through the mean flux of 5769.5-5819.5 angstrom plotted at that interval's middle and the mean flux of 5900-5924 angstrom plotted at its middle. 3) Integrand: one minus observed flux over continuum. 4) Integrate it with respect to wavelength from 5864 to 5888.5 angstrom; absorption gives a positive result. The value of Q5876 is 0.23 angstrom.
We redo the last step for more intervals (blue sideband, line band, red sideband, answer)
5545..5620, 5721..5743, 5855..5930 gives -1.4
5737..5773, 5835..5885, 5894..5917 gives -3.6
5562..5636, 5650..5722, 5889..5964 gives -2.0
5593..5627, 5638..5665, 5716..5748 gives -0.8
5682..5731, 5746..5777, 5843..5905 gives -1.5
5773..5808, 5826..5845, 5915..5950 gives -0.4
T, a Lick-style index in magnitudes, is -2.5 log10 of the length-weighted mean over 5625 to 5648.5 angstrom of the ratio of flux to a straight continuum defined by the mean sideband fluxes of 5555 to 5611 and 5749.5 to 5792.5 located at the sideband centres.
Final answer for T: -0.06 mag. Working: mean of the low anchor 5.84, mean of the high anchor 6.22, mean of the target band 6.26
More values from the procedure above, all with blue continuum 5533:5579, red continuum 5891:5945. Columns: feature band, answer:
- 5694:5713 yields 0.02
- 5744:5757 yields -0.04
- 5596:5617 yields 0.03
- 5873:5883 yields -0.07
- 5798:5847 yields -0.10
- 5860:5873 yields -0.08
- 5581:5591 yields 0.10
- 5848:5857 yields -0.05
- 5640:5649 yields -0.04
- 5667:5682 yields -0.04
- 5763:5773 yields -0.06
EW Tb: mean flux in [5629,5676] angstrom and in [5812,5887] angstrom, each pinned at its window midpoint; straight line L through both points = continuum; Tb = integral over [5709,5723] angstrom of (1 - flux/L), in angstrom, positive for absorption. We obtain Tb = 0.90 angstrom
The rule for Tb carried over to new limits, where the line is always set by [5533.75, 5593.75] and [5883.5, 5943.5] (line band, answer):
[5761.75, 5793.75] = -2.06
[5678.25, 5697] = -0.54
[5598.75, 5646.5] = -0.91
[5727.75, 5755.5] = -1.64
